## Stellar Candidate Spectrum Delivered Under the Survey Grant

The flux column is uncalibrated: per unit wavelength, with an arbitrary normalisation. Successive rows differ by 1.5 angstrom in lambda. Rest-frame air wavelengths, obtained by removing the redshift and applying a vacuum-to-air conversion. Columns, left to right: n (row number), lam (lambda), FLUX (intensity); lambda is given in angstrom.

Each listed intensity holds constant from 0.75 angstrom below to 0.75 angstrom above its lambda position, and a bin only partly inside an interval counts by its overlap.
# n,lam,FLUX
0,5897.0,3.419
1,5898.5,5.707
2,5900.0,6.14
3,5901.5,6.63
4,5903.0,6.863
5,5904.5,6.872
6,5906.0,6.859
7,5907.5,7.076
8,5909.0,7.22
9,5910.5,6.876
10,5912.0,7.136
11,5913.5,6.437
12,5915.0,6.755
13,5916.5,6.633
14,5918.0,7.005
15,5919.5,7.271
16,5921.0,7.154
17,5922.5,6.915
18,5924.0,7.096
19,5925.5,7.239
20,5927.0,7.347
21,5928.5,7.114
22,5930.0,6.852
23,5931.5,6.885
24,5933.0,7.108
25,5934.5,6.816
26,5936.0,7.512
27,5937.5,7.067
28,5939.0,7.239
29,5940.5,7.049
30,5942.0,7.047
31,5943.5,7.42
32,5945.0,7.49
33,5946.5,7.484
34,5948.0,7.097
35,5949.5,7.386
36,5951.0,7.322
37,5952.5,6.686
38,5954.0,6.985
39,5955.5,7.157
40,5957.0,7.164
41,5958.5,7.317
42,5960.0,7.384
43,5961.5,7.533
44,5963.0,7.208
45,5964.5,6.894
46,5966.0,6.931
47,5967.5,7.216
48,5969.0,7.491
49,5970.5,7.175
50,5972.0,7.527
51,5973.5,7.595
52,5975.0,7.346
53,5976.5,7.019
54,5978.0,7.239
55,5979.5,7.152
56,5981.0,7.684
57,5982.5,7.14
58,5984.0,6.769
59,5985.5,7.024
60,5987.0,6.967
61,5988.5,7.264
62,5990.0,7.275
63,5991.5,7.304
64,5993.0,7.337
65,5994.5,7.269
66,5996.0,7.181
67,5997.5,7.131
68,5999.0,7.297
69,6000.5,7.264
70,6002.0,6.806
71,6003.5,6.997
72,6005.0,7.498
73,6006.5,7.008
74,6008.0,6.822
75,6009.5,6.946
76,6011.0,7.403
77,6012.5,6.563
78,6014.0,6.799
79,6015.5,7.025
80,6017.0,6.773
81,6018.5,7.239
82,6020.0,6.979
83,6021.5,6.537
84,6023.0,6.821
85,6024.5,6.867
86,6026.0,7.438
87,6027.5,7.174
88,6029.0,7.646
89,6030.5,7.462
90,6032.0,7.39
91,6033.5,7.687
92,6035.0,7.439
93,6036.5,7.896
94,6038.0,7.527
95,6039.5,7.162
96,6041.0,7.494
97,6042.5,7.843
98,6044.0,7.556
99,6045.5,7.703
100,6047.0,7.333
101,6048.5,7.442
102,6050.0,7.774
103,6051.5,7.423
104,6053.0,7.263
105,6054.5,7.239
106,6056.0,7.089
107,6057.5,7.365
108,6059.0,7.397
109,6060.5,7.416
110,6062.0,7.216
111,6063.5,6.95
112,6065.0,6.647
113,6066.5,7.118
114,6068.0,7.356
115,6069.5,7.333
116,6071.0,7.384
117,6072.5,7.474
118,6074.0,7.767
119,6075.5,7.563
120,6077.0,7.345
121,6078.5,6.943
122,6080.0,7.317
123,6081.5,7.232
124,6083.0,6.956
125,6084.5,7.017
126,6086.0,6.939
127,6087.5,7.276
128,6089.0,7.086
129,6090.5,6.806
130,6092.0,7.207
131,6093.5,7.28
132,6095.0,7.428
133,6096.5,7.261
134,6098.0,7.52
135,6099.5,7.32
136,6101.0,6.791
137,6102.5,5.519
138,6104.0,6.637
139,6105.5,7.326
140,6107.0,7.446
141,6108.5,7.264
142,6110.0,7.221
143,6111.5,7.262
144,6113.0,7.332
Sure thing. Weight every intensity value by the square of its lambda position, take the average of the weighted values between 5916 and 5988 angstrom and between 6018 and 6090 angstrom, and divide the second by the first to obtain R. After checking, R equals 1.1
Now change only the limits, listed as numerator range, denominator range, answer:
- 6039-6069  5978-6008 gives 1.04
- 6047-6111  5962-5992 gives 1.03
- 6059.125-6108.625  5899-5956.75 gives 1.07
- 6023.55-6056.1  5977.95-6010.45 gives 1.06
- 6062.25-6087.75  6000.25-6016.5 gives 1.05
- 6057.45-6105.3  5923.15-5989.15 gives 1.04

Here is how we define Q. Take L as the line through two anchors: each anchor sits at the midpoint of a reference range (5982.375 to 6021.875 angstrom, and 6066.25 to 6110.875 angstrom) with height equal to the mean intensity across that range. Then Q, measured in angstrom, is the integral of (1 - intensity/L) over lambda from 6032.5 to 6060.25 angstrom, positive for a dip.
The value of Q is -1.4 angstrom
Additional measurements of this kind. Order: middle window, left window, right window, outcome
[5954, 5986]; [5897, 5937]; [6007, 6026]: -1.6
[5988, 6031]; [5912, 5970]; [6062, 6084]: 0.5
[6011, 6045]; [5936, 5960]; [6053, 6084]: 0.0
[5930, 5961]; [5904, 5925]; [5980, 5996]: -0.5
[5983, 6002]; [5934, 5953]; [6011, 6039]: 0.1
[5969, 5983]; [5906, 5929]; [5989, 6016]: -0.5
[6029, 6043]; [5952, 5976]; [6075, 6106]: -0.8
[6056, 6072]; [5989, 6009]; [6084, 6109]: -0.3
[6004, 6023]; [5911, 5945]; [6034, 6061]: 1.0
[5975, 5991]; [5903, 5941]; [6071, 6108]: -0.2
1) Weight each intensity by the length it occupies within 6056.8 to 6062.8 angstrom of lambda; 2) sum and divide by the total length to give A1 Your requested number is 7.35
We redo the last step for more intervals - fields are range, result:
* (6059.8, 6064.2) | 7.19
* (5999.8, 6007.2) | 7.11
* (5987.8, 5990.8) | 7.27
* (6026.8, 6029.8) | 7.41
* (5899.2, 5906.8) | 6.67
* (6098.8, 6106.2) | 6.71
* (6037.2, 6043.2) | 7.51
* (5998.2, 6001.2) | 7.28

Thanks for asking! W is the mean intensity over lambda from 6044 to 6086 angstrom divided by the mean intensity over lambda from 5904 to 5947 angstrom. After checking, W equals 1.0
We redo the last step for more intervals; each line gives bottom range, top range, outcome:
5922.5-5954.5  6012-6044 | 1.01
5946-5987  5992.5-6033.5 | 0.99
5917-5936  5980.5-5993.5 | 1.01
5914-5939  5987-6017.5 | 1.01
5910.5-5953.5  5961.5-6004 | 1.02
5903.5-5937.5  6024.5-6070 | 1.05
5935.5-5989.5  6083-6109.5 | 0.98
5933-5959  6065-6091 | 1.00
